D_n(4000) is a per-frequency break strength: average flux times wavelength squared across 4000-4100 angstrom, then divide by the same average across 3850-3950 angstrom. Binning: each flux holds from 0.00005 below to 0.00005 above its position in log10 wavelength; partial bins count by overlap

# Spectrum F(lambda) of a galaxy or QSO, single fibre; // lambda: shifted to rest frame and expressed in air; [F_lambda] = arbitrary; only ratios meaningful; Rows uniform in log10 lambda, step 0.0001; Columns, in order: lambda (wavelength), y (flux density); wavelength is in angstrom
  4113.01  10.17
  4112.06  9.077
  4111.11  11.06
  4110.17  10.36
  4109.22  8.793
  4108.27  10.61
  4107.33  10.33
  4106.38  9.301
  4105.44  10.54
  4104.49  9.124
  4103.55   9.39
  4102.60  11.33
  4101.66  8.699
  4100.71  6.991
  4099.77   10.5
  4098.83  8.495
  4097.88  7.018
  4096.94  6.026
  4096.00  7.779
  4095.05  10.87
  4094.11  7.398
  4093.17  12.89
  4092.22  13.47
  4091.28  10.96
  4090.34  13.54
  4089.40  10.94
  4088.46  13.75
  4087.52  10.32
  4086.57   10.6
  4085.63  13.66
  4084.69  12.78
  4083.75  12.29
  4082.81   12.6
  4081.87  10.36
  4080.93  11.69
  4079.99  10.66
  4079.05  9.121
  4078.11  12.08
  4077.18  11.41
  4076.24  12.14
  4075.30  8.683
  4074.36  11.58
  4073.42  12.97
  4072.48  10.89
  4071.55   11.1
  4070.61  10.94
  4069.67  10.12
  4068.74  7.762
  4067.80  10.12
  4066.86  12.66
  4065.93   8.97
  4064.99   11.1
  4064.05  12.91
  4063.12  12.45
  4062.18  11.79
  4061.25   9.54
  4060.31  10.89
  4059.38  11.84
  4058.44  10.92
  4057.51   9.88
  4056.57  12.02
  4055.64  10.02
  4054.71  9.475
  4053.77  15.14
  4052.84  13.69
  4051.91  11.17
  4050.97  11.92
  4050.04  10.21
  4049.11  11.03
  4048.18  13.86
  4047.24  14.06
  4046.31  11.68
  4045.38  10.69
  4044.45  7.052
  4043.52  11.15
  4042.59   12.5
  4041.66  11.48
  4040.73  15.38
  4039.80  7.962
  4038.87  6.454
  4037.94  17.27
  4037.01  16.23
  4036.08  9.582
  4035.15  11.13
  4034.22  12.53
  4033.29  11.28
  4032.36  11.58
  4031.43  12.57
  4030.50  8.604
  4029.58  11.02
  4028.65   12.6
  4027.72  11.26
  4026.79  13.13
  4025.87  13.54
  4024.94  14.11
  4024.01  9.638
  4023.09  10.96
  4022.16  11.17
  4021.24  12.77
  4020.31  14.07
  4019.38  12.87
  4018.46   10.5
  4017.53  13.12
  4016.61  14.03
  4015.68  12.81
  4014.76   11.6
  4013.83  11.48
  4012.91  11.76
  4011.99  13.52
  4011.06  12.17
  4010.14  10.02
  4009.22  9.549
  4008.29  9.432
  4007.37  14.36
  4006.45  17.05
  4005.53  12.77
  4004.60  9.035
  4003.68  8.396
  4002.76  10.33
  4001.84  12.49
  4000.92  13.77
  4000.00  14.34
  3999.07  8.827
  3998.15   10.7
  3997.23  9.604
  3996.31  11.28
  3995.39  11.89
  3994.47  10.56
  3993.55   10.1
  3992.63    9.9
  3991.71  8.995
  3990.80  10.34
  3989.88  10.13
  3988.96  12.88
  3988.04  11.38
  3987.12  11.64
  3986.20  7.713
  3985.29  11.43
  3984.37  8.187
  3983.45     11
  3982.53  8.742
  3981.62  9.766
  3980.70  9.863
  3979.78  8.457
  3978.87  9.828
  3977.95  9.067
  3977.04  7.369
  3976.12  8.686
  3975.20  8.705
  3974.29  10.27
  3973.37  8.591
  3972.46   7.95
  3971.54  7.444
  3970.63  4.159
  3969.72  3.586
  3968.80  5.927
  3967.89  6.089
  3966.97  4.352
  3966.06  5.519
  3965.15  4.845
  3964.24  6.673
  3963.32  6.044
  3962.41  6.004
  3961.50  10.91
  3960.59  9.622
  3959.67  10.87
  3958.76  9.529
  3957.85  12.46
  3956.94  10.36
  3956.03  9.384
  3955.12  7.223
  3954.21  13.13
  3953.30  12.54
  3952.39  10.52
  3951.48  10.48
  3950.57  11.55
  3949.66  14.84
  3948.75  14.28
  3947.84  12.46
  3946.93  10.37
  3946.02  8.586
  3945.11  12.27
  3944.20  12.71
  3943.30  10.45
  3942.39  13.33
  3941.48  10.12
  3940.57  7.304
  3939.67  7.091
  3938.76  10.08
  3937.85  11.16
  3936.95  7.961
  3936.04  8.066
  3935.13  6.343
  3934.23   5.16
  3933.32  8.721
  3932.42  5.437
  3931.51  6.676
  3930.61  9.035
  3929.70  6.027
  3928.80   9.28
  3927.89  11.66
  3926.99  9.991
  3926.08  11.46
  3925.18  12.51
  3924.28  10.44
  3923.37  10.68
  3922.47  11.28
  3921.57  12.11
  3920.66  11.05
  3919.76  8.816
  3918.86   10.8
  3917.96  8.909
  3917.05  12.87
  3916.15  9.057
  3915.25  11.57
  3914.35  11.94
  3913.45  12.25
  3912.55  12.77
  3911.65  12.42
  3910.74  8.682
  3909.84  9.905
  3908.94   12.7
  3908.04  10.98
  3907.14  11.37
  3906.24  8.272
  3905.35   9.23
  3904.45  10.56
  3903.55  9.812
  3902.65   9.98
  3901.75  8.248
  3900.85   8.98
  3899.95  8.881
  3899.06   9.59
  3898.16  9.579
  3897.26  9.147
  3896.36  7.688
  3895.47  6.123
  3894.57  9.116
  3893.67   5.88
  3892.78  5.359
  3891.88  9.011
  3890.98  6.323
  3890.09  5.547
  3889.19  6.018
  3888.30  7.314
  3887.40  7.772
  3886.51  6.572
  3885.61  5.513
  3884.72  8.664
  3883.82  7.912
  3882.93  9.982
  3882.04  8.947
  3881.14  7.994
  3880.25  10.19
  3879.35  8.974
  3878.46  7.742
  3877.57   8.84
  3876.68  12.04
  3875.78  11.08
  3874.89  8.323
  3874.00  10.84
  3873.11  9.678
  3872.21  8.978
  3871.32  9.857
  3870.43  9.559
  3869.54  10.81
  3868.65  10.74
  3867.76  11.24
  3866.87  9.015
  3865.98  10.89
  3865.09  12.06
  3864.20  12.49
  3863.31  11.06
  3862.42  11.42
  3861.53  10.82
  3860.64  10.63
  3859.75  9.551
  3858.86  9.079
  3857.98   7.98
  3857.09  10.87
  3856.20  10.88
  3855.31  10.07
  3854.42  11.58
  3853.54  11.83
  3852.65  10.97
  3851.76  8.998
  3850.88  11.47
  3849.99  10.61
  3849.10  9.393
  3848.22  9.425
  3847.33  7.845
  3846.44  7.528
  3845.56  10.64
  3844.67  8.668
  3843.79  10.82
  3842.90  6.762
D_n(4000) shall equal 1.27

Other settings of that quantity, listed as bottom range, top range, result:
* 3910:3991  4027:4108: 1.23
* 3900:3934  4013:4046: 1.24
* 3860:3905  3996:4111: 1.35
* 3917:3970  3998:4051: 1.30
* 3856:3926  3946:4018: 1.09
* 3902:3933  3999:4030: 1.23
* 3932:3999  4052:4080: 1.25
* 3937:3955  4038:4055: 1.10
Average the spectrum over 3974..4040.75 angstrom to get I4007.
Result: 11.2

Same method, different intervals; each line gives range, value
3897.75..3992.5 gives 9.59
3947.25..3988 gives 9.07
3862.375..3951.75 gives 9.65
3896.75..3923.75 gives 10.4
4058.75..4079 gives 11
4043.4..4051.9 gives 11.3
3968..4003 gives 9.59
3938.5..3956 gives 11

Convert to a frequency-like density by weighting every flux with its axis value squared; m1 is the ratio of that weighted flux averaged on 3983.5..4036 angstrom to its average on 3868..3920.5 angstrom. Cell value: 1.3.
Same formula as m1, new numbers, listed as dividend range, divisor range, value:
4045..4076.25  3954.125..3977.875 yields 1.51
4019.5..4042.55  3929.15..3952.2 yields 1.30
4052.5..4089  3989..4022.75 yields 1.01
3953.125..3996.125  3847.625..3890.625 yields 0.98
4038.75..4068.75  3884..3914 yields 1.38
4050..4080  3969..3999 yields 1.24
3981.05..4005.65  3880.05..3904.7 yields 1.38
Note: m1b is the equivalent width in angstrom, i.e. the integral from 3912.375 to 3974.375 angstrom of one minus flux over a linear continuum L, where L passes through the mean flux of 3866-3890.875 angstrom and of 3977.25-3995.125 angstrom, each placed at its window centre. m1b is 0.5 angstrom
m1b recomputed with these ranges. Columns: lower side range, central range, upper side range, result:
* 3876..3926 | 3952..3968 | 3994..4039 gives 2.88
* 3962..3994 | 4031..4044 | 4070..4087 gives -2.27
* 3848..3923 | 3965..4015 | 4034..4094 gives 4.41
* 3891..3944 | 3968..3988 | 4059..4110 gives 2.87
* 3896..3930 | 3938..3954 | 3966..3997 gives -2.49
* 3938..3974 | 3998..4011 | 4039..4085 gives -1.78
